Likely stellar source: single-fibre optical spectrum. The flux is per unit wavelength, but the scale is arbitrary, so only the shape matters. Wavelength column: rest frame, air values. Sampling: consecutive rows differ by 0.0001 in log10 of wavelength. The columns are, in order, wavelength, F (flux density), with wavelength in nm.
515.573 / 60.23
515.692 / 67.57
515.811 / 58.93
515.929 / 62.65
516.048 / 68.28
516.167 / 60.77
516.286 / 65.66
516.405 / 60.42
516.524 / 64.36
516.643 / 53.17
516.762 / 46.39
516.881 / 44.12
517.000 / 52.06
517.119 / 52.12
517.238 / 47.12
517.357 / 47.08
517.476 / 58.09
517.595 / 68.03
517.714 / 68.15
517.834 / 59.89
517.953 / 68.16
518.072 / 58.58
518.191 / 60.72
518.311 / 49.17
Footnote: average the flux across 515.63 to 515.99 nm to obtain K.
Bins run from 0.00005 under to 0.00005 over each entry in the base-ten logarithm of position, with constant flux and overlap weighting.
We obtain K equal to 63.1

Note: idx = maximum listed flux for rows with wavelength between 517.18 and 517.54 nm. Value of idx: 58.09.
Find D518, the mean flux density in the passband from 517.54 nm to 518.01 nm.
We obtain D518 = 66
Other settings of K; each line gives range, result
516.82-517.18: 49.4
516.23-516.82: 58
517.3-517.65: 57.7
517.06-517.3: 49.6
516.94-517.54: 51.5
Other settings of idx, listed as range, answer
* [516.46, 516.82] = 64.36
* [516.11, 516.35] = 65.66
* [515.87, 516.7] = 68.28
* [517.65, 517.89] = 68.15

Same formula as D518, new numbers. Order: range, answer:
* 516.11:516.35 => 63.1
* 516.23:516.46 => 63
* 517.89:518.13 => 63.5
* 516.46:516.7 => 58.8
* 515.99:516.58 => 63.8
